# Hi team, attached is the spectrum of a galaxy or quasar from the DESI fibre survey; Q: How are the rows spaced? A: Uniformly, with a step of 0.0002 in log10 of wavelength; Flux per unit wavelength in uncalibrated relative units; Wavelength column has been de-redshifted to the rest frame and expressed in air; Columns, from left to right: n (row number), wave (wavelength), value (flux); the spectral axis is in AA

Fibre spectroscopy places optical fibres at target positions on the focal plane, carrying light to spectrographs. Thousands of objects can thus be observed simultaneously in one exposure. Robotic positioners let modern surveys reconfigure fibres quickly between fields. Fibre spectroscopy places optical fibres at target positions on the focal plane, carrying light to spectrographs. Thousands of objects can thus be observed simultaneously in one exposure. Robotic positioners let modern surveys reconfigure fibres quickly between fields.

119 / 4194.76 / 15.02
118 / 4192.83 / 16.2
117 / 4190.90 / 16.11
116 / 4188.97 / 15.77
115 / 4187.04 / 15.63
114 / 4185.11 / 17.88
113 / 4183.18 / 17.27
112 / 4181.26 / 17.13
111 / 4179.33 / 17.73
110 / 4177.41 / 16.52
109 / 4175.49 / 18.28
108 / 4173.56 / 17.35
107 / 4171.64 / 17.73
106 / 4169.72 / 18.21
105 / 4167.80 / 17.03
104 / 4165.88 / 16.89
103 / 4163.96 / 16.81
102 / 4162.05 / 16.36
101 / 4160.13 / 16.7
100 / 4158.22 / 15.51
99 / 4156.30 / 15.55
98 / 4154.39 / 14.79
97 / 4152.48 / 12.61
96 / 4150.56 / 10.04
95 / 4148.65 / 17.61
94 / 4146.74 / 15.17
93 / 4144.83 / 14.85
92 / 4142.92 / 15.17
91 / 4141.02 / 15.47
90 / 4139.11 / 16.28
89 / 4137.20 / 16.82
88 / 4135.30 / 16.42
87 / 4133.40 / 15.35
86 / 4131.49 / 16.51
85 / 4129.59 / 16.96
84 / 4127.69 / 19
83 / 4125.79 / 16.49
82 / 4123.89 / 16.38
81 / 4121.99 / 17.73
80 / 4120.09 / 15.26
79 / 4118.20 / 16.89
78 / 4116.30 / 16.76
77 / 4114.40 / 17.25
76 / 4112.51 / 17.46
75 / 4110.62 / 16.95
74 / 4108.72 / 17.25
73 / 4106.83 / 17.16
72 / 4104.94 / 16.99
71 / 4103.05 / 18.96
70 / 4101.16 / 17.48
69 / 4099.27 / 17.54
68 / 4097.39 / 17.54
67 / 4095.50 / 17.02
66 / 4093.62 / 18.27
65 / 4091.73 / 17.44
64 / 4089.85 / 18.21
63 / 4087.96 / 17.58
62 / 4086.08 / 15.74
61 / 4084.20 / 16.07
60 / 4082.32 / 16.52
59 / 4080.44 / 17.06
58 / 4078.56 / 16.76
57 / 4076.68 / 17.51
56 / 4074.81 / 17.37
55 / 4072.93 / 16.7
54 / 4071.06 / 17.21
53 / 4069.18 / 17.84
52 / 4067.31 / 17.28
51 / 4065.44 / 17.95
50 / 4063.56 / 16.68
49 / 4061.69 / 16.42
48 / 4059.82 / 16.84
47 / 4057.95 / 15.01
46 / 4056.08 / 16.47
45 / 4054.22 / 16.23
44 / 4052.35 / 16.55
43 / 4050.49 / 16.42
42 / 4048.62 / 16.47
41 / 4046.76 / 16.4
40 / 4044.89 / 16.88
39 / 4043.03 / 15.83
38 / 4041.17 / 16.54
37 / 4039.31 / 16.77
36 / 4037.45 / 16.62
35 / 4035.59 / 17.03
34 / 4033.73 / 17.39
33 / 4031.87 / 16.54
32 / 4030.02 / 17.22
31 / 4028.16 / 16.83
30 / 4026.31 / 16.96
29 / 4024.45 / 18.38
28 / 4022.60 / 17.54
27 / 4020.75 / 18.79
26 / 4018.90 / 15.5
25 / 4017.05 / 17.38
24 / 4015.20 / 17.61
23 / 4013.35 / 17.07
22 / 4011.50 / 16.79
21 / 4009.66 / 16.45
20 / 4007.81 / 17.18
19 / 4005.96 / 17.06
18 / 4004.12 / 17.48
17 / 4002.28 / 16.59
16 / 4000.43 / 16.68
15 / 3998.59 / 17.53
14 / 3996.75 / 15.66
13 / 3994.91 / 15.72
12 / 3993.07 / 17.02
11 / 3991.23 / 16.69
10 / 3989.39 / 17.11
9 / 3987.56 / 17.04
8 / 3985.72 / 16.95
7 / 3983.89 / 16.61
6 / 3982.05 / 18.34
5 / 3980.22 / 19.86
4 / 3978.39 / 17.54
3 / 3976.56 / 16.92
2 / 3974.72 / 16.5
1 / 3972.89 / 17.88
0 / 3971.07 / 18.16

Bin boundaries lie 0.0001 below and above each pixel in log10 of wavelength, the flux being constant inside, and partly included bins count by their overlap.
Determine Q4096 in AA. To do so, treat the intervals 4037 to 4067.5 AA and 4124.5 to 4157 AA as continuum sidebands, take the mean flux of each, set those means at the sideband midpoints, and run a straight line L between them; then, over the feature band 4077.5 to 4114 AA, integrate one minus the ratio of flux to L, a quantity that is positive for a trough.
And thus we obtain -2.7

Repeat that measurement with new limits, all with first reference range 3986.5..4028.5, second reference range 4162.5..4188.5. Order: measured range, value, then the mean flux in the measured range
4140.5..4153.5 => 2.1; 14.4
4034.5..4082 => 0.9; 16.8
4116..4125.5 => 0.3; 16.6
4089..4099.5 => -0.3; 17.7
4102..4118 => -0.2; 17.3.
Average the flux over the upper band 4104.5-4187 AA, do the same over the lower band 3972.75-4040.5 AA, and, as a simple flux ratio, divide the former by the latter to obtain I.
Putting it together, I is 1.0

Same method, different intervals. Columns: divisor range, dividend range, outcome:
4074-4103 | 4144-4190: 0.94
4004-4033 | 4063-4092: 1.00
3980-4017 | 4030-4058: 0.97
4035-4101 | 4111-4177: 0.96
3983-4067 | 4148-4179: 0.96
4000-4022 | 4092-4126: 1.01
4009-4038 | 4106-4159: 0.94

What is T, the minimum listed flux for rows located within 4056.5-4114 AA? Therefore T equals 15.01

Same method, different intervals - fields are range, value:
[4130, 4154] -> 10.04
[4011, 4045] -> 15.5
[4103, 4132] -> 15.26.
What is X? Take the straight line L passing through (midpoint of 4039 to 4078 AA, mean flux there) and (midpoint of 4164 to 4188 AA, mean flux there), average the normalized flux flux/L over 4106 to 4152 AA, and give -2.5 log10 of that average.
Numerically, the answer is 0.05 mag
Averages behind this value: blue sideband 16.7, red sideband 17.3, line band 16.3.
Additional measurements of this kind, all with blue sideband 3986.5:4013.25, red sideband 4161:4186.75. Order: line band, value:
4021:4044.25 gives -0.01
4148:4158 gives 0.22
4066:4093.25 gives -0.01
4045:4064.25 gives 0.04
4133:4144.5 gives 0.08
